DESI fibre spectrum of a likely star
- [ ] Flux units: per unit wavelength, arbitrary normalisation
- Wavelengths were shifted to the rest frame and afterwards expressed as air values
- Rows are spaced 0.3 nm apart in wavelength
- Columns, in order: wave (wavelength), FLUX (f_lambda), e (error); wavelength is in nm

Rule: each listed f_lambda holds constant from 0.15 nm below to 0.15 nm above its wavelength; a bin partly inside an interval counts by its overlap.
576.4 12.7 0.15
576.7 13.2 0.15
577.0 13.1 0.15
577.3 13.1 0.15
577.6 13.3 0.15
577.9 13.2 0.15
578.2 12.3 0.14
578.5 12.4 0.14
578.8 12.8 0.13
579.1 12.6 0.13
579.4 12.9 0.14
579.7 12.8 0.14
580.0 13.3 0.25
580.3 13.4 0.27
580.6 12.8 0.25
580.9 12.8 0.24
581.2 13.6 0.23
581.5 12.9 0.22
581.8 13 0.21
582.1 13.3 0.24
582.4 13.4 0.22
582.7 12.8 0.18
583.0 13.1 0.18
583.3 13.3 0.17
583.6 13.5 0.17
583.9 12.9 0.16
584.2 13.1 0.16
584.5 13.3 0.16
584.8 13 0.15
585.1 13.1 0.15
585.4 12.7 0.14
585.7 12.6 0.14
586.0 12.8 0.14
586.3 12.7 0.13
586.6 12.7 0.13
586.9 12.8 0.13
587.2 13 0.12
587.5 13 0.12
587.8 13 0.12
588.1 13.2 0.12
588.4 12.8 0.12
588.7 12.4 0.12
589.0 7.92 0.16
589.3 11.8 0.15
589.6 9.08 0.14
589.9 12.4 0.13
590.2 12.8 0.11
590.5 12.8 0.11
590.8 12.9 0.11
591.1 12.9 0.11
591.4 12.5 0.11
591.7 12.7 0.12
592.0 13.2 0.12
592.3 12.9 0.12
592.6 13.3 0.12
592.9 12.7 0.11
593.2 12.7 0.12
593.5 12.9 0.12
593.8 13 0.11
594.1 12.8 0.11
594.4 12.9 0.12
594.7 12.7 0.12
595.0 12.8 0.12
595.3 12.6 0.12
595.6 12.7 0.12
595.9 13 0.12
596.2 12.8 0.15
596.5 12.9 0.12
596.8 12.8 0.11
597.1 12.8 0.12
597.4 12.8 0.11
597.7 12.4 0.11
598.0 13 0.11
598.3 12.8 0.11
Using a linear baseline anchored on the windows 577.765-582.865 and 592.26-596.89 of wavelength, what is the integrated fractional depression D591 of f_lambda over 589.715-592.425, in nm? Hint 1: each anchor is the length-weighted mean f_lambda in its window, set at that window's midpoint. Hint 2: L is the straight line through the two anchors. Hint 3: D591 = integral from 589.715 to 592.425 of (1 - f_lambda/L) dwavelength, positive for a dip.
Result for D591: 0.03 nm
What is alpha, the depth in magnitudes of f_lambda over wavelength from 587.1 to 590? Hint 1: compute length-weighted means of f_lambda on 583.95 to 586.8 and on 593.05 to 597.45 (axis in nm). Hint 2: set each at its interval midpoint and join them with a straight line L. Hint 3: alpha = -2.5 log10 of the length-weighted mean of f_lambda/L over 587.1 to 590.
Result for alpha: 0.09 mag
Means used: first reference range 12.9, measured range 11.8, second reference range 12.8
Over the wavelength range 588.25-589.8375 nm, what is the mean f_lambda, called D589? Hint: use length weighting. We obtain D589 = 10.9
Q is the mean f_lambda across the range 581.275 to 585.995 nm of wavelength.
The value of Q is 13.1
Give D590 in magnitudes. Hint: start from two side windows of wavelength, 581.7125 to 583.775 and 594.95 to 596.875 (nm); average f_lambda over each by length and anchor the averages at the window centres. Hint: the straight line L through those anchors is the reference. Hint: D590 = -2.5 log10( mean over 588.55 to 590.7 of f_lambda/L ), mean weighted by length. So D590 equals 0.15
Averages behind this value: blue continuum 13.2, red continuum 12.8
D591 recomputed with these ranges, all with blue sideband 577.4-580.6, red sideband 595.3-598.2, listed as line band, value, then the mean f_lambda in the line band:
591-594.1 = -0.01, 12.9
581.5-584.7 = -0.07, 13.2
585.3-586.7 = 0.02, 12.7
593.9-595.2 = 0.00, 12.8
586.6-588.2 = -0.01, 13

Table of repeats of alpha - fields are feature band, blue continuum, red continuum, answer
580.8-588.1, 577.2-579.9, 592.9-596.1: -0.017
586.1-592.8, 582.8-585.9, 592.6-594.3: 0.046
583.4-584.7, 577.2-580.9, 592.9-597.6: -0.027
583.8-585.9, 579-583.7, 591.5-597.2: 0.006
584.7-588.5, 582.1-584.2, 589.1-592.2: -0.011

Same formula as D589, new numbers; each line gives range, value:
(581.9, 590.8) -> 12.6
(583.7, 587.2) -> 12.9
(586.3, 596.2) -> 12.5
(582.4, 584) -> 13.2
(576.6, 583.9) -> 13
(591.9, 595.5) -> 12.9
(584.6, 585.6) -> 12.9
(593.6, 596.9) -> 12.8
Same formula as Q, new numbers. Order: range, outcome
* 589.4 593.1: 12.5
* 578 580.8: 12.8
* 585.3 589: 12.6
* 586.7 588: 12.9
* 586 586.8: 12.7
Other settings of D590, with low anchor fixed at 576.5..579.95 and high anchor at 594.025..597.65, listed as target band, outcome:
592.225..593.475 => -0.01 mag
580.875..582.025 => -0.02 mag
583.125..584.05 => -0.03 mag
